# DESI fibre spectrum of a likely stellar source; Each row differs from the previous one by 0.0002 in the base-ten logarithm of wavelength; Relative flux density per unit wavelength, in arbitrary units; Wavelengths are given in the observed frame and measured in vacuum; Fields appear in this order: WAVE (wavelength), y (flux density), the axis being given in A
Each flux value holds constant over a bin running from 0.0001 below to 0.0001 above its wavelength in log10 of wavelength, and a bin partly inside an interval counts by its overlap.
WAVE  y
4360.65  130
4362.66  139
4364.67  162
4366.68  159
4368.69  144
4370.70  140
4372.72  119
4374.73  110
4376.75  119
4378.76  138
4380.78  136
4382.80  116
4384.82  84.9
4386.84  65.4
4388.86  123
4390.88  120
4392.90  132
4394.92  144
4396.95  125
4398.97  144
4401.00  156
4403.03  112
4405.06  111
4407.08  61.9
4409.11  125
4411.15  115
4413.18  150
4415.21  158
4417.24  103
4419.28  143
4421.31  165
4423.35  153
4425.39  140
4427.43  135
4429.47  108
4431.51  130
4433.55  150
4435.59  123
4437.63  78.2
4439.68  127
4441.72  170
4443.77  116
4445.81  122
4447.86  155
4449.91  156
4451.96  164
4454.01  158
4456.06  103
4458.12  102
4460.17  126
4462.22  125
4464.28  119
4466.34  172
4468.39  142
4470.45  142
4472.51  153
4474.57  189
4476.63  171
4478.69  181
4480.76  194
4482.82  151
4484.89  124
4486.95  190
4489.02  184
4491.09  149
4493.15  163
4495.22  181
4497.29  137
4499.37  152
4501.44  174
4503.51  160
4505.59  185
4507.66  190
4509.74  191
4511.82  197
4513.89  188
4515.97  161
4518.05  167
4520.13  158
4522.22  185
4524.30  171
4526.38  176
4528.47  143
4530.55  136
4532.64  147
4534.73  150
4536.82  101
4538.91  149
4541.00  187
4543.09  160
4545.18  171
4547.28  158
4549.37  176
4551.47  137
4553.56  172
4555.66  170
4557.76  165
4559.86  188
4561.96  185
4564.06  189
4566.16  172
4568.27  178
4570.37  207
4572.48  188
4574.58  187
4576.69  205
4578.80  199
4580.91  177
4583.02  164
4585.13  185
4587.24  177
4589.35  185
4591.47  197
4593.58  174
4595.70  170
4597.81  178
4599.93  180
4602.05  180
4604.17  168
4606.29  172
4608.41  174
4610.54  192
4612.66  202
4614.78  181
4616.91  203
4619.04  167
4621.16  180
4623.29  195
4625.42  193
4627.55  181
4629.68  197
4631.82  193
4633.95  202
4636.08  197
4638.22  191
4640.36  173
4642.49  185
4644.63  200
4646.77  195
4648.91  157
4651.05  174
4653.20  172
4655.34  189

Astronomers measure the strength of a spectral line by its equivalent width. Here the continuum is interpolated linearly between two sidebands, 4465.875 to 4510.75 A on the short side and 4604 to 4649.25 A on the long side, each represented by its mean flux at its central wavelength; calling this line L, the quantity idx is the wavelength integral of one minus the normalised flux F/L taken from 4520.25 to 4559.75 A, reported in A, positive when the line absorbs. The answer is 3.46 A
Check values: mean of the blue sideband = 167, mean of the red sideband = 187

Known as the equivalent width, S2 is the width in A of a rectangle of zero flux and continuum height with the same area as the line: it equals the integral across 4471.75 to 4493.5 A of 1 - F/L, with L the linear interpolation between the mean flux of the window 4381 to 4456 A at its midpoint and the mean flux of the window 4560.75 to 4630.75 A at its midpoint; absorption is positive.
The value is -2.9 A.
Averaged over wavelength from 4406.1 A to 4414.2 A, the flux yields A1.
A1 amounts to 113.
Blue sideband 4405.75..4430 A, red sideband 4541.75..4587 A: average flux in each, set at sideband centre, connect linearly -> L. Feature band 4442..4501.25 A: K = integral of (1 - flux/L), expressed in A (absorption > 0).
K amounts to -1.5 A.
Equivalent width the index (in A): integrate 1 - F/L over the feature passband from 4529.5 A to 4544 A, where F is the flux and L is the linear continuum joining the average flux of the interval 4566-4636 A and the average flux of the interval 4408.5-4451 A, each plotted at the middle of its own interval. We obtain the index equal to 1.68 A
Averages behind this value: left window 135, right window 185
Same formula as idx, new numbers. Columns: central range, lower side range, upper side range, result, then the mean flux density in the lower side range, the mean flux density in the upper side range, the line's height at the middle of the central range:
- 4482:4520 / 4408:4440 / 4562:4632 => -3.4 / 131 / 184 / 155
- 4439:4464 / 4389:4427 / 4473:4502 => 2.5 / 131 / 167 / 151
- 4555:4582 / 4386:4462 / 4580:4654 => -2.5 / 129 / 183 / 170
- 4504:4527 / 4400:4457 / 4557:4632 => -2.8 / 132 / 184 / 159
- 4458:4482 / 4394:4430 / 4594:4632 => -1.2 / 131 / 183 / 146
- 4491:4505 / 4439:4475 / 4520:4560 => -1.0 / 141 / 159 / 150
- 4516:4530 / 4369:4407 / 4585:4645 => -0.5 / 121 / 185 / 159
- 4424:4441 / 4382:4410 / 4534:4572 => 0.3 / 116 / 168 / 128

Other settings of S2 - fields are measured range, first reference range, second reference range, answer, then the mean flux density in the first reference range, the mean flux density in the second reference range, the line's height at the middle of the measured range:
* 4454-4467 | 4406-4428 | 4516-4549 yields 1.4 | 132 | 158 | 141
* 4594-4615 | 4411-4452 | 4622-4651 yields 0.1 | 136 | 189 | 180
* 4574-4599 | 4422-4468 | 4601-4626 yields -1.1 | 134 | 184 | 176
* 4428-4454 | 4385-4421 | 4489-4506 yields 0.9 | 123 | 163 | 139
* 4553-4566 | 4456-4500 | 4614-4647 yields -0.4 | 153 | 189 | 173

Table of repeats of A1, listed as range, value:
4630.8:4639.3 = 196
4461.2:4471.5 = 140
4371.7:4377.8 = 116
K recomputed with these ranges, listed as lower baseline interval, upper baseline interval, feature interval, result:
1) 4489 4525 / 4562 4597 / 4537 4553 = 1.7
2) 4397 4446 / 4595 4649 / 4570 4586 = -1.4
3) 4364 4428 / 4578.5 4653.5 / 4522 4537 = 0.9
